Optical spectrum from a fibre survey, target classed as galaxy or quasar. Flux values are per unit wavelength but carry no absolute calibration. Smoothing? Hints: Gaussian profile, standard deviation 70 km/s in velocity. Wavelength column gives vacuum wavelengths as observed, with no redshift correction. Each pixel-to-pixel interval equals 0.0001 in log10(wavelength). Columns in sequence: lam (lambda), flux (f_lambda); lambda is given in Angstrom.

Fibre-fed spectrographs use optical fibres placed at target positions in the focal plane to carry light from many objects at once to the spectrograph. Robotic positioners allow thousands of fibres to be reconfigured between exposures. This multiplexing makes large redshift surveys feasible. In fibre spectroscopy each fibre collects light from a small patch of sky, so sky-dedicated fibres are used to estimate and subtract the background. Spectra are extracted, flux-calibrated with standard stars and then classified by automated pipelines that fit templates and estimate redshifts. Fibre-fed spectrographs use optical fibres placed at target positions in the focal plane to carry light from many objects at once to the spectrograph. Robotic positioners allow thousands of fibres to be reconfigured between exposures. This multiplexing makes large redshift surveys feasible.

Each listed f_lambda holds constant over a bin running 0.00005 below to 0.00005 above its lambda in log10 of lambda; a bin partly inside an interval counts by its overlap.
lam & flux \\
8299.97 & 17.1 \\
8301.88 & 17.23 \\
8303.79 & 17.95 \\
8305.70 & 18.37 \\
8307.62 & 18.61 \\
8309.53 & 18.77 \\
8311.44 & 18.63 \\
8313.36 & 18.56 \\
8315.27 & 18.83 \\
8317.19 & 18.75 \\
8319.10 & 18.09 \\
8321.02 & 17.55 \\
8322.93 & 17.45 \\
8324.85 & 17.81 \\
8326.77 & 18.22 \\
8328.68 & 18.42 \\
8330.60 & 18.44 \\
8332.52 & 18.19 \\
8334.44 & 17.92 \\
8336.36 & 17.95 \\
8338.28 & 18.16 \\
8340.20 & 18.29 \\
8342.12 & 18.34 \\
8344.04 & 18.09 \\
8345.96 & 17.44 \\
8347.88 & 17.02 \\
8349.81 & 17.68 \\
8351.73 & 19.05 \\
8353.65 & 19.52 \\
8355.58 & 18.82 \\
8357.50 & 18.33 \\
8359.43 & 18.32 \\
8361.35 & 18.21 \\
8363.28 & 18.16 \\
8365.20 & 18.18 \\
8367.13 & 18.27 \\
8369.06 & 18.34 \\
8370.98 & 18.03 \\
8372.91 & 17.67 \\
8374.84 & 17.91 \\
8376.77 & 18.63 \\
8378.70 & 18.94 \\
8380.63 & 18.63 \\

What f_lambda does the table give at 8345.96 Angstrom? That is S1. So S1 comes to 17.44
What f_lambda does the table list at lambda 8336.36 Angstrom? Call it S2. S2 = 17.95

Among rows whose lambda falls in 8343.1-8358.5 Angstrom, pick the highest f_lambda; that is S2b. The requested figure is 19.52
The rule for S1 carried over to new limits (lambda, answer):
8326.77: 18.22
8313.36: 18.56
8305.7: 18.37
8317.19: 18.75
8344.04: 18.09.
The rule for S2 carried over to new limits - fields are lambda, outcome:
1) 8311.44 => 18.63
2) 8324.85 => 17.81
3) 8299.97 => 17.1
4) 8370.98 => 18.03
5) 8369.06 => 18.34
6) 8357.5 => 18.33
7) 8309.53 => 18.77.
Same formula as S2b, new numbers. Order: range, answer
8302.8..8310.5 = 18.77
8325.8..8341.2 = 18.44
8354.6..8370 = 18.82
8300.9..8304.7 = 17.95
